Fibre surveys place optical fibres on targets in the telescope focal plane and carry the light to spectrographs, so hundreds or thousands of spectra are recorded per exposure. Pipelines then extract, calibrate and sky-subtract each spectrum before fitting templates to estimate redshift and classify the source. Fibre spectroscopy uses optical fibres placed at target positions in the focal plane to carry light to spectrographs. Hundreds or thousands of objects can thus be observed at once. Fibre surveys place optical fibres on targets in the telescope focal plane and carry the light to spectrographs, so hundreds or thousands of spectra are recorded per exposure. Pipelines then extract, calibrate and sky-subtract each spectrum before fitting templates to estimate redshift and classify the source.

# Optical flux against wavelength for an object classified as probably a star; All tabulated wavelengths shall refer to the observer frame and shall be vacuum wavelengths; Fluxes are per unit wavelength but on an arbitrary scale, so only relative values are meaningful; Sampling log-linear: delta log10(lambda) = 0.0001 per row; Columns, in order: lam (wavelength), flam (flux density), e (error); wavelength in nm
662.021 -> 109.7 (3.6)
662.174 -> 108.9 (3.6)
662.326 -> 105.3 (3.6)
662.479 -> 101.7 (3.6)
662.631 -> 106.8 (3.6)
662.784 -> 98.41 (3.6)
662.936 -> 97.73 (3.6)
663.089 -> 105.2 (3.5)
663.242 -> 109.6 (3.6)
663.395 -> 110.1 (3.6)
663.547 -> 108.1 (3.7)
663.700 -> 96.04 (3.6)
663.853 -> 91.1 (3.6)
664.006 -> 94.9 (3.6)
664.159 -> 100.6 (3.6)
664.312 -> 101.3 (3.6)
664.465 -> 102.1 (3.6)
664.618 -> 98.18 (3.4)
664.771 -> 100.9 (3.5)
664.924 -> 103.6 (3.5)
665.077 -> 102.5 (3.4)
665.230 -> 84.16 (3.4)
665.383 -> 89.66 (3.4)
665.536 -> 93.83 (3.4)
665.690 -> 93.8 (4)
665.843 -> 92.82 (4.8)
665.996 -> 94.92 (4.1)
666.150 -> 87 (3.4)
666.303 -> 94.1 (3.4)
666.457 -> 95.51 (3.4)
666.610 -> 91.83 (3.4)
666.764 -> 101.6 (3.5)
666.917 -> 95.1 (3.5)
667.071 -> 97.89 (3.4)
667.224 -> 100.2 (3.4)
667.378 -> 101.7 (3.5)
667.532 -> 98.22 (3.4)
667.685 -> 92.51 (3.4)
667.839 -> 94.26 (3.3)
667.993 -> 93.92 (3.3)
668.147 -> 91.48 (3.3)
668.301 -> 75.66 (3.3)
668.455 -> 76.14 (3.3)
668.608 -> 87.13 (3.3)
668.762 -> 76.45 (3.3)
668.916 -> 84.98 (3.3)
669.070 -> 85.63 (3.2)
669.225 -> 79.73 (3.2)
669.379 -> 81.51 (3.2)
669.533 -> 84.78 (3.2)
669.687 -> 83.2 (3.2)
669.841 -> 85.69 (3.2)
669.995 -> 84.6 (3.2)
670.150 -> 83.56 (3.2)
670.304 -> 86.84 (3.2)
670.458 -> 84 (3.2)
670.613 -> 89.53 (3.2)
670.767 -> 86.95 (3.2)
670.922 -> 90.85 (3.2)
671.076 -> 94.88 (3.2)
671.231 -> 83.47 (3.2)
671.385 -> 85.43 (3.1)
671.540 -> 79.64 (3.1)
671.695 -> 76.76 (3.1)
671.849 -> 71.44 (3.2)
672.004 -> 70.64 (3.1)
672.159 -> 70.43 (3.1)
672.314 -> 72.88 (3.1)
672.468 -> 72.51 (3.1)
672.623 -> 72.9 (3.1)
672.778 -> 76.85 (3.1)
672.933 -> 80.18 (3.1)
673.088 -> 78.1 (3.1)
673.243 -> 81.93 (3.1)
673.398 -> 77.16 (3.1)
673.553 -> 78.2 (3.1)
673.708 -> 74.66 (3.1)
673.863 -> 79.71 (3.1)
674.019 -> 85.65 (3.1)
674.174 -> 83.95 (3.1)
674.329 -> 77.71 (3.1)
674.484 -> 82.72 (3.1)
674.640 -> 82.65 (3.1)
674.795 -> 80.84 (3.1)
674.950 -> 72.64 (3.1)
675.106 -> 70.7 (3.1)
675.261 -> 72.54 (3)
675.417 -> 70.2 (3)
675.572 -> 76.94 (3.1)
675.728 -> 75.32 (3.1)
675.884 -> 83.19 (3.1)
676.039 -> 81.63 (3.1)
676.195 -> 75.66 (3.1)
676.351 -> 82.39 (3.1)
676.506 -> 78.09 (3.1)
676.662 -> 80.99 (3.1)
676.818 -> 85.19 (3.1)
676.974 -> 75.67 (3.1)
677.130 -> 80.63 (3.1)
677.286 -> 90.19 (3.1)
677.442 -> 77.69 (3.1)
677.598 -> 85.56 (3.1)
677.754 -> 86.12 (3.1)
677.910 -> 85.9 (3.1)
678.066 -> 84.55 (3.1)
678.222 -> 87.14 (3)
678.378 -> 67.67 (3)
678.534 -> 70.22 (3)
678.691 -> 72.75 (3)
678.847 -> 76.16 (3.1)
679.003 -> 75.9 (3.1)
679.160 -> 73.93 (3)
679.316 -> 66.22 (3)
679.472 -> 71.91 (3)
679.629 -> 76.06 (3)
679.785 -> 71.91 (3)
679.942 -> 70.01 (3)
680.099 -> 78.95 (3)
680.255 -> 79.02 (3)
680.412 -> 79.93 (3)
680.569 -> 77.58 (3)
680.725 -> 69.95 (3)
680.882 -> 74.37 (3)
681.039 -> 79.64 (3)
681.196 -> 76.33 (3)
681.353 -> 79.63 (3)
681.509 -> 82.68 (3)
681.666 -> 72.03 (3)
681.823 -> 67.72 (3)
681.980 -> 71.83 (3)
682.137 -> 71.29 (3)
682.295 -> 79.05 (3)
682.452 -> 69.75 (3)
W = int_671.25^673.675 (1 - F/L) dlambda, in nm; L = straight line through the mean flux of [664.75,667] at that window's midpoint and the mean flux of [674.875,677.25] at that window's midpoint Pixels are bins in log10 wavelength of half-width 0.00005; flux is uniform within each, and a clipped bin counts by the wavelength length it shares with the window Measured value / 0.21 nm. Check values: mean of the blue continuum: 94.6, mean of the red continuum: 77.7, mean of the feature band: 76.5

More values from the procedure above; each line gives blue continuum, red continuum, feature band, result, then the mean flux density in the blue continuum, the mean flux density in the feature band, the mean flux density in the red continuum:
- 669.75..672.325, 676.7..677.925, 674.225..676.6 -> 0.151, 82.4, 77.7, 83.1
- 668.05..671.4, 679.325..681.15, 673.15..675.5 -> 0.071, 84.7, 78.1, 75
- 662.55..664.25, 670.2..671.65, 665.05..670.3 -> 0.193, 102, 89.7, 86.5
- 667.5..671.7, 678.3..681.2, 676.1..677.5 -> -0.061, 85.7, 80.7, 74.1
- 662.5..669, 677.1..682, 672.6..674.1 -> 0.115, 95.6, 78.7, 76.9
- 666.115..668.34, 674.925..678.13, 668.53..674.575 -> 0.449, 94.5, 81.1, 79.7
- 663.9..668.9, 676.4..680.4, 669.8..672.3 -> 0.148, 93.8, 82.5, 78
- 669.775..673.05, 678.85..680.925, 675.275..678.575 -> -0.146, 80.9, 80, 74.4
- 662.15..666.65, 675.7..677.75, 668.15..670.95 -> 0.230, 98.6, 83.8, 81.3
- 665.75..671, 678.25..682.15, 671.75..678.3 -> 0.151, 89.1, 78.8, 74.4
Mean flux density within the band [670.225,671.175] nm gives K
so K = 88.7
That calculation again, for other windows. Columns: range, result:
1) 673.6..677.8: 79.5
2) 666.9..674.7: 83.5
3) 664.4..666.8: 95.3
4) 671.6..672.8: 73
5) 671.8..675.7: 76.6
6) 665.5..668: 95.3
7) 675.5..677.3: 80.1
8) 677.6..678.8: 79.5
